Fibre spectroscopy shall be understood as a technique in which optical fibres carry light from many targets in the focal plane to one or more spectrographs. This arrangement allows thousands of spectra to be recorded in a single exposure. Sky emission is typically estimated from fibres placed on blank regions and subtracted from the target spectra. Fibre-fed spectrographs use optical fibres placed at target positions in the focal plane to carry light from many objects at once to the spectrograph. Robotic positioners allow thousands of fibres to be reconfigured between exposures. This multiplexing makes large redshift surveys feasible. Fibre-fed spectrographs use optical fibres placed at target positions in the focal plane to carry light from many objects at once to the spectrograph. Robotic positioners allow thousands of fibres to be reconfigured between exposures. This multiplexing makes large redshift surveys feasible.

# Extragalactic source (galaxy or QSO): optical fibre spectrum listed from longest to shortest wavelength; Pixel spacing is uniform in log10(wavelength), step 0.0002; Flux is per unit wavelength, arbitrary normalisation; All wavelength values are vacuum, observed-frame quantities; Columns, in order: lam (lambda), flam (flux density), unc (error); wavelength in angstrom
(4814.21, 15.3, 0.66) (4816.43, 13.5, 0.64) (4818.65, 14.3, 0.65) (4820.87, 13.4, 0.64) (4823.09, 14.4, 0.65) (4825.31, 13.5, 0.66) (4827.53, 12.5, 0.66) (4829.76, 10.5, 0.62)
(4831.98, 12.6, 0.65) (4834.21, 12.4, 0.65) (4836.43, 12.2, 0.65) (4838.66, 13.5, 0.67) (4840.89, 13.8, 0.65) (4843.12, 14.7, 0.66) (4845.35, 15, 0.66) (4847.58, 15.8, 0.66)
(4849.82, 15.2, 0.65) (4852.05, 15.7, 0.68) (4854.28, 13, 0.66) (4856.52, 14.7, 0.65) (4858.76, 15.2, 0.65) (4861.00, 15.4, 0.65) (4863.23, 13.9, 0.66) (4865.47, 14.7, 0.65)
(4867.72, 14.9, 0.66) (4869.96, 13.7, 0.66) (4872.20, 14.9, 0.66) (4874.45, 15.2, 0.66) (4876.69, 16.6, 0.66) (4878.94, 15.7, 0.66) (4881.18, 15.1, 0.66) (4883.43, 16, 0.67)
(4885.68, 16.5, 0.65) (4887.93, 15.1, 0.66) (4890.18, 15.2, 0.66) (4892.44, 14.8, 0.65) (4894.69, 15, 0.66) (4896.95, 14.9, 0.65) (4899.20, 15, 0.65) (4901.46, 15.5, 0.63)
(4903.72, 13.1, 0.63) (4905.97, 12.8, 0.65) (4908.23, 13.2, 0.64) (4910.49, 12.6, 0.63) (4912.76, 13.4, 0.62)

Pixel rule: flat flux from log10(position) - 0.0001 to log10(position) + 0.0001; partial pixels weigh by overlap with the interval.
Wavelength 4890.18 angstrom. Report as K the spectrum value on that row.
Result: 15.2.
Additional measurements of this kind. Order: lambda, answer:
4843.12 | 14.7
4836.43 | 12.2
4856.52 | 14.7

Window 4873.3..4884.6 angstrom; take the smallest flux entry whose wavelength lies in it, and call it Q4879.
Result 15.1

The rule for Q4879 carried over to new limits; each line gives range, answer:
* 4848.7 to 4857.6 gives 13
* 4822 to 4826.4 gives 13.5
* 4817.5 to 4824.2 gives 13.4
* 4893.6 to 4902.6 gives 14.9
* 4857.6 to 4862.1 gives 15.2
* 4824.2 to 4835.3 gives 10.5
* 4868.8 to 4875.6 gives 13.7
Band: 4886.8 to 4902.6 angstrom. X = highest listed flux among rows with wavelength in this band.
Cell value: 15.5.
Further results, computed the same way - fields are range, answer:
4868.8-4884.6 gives 16.6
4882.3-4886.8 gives 16.5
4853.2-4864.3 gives 15.4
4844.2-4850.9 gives 15.8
